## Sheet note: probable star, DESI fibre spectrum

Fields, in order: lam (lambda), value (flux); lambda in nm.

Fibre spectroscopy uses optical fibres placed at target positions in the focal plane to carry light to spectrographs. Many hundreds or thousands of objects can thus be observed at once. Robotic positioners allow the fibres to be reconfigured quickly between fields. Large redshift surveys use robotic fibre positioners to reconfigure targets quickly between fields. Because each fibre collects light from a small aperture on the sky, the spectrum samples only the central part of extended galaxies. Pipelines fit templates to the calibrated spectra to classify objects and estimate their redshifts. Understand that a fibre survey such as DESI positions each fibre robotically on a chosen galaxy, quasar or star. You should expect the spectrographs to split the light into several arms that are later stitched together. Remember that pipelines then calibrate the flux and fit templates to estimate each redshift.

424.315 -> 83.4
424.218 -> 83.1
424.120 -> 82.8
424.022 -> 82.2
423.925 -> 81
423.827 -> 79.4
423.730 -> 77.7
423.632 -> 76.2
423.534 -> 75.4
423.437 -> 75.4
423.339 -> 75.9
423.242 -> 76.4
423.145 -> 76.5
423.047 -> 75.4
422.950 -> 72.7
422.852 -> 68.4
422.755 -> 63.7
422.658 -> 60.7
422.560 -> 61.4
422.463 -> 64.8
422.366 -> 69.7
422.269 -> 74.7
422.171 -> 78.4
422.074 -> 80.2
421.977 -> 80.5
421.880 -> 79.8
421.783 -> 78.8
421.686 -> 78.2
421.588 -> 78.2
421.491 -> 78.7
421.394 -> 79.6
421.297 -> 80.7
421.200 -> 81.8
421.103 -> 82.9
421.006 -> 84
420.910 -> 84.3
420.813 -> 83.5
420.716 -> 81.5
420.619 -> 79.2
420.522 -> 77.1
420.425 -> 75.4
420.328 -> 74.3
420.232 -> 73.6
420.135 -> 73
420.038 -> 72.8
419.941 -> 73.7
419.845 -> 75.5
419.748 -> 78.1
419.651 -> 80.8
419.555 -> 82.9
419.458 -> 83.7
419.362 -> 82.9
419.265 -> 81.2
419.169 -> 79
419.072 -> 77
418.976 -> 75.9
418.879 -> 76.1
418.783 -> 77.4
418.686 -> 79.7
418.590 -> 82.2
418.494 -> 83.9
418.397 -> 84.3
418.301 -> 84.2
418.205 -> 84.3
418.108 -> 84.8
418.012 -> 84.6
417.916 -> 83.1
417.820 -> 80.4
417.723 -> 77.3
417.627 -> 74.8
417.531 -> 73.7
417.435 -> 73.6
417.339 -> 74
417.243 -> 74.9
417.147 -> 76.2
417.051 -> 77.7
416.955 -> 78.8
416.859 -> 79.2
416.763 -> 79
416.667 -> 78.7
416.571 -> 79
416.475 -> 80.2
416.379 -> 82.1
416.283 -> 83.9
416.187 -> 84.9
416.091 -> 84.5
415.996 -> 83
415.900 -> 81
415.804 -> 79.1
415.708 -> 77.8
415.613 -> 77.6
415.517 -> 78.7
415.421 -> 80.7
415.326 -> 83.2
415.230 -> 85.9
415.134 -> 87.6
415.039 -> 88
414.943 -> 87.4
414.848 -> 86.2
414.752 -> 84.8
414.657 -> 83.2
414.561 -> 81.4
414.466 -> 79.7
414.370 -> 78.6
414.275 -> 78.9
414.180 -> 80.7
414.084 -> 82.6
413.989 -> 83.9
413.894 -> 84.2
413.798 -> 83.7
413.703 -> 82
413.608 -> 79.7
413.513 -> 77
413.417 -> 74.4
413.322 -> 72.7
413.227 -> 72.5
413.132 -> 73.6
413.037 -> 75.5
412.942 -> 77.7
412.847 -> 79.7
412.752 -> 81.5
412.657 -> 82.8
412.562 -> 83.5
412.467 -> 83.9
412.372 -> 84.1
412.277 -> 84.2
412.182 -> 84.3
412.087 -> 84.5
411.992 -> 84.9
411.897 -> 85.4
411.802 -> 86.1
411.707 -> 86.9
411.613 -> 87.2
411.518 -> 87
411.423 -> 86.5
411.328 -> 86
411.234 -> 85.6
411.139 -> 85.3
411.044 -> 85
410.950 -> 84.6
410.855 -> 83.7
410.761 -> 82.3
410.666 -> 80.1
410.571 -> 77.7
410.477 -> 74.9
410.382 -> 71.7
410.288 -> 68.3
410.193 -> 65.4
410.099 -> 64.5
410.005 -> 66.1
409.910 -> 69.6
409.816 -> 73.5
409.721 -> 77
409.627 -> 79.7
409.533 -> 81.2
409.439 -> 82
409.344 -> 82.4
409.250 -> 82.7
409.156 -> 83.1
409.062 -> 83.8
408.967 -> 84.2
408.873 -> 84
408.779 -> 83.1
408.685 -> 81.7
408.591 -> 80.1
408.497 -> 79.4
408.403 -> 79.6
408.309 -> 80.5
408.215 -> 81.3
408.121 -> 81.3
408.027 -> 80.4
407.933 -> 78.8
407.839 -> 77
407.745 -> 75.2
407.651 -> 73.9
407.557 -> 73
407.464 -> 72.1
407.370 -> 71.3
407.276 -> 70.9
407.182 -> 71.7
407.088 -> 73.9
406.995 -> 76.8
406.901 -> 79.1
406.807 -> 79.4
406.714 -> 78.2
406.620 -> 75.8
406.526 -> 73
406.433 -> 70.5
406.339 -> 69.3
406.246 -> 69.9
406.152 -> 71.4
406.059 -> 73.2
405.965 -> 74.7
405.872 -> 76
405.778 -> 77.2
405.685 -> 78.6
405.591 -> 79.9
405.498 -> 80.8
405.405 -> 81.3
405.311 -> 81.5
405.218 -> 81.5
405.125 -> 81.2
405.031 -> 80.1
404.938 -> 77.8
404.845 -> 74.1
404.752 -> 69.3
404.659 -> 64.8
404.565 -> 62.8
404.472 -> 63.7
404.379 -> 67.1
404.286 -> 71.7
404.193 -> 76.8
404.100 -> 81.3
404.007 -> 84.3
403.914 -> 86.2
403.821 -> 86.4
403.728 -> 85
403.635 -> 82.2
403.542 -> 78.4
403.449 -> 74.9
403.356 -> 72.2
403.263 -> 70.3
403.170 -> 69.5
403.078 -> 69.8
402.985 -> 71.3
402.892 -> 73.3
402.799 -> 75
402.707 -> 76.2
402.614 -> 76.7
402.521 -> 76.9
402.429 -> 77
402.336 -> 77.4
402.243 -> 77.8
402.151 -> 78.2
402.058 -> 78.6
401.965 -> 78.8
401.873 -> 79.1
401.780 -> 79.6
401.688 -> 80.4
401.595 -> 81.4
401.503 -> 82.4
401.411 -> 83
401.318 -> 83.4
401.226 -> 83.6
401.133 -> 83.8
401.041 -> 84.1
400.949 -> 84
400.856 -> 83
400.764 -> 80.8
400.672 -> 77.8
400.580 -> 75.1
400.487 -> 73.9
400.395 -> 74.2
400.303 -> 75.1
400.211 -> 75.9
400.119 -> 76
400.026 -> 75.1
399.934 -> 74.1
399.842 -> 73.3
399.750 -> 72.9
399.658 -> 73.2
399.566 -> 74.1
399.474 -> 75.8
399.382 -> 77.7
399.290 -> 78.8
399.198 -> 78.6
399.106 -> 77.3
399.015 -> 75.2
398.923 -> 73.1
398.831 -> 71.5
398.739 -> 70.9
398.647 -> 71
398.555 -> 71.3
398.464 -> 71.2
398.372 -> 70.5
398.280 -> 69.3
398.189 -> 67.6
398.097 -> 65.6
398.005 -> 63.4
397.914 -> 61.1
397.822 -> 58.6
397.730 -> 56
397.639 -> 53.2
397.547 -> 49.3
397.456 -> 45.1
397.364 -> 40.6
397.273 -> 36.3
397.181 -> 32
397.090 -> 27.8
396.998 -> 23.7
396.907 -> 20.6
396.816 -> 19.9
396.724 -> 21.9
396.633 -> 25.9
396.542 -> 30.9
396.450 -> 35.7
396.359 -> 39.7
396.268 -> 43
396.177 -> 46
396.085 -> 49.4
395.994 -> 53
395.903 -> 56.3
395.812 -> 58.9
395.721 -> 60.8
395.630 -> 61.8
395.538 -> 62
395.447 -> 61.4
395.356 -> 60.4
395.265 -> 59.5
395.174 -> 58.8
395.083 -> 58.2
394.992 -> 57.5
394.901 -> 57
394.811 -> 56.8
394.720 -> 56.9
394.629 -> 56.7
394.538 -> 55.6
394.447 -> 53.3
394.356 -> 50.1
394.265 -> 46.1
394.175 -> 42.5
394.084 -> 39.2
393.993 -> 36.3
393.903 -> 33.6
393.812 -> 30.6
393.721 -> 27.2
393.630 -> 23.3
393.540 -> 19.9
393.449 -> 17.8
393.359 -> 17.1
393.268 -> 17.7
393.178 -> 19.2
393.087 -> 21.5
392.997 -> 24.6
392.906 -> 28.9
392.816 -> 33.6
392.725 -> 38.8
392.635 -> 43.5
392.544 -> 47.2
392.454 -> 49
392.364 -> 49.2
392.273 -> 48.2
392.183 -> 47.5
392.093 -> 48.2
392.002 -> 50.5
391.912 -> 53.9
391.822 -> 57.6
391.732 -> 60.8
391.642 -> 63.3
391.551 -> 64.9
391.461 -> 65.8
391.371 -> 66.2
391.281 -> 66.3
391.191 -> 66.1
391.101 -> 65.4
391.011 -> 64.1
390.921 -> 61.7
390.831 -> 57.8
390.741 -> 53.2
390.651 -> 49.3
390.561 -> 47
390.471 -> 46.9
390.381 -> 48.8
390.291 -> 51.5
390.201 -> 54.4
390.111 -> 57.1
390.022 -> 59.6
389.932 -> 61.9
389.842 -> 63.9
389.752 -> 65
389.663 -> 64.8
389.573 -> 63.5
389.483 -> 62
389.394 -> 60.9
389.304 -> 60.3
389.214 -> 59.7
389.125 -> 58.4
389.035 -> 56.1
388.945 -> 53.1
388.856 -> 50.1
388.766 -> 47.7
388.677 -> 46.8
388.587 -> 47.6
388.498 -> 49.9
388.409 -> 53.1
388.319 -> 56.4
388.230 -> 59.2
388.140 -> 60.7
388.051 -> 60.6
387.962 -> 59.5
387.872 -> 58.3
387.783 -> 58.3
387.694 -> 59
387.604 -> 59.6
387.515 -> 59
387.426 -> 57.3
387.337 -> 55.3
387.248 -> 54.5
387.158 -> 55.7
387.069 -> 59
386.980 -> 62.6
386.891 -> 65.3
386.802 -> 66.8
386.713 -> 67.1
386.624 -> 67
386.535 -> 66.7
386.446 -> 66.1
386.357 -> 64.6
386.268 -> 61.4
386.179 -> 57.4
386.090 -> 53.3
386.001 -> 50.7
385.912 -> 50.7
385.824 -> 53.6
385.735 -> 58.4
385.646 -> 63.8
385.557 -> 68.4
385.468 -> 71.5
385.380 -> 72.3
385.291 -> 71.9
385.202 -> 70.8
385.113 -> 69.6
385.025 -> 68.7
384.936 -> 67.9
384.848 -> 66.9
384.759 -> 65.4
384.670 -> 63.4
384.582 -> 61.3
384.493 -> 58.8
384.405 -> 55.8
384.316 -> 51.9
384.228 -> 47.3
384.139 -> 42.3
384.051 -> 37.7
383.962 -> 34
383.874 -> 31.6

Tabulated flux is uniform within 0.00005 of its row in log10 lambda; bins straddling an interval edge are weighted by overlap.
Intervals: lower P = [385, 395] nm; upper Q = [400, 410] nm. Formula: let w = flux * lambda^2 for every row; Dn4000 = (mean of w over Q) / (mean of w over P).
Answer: 1.56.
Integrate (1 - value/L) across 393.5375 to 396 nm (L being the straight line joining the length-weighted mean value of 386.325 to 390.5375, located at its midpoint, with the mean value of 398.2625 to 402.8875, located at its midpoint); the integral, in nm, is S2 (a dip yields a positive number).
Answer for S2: 0.65 nm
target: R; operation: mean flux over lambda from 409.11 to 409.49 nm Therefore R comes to 82.5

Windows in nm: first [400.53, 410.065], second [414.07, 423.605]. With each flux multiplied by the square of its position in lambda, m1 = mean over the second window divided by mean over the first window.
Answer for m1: 1.1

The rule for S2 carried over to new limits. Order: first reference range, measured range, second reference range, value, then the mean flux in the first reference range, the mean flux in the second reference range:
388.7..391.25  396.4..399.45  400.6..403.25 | 0.743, 57.5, 78.6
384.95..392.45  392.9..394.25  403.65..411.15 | 0.778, 58.9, 77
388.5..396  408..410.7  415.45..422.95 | -0.389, 50.6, 78.2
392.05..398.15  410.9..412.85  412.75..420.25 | -0.349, 43.2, 79.9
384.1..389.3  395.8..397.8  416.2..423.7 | 0.792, 59.4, 77.7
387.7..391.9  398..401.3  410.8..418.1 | -0.384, 57.9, 81.4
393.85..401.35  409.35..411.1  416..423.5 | -0.152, 59.6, 77.9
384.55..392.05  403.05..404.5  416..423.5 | -0.164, 59.8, 77.9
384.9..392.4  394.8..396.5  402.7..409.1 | 0.298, 59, 76.4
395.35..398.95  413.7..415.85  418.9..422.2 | -0.307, 51.2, 79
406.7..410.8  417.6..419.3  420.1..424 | -0.092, 77.1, 76.3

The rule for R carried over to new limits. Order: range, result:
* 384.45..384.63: 60.2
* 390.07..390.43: 52.8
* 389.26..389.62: 61.6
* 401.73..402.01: 79.3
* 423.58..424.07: 79.3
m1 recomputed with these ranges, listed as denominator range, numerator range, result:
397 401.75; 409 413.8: 1.22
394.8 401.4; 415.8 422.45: 1.42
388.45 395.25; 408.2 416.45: 1.81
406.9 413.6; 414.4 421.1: 1.05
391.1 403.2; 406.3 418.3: 1.46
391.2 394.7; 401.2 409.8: 1.92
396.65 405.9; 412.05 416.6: 1.22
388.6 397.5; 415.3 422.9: 1.86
